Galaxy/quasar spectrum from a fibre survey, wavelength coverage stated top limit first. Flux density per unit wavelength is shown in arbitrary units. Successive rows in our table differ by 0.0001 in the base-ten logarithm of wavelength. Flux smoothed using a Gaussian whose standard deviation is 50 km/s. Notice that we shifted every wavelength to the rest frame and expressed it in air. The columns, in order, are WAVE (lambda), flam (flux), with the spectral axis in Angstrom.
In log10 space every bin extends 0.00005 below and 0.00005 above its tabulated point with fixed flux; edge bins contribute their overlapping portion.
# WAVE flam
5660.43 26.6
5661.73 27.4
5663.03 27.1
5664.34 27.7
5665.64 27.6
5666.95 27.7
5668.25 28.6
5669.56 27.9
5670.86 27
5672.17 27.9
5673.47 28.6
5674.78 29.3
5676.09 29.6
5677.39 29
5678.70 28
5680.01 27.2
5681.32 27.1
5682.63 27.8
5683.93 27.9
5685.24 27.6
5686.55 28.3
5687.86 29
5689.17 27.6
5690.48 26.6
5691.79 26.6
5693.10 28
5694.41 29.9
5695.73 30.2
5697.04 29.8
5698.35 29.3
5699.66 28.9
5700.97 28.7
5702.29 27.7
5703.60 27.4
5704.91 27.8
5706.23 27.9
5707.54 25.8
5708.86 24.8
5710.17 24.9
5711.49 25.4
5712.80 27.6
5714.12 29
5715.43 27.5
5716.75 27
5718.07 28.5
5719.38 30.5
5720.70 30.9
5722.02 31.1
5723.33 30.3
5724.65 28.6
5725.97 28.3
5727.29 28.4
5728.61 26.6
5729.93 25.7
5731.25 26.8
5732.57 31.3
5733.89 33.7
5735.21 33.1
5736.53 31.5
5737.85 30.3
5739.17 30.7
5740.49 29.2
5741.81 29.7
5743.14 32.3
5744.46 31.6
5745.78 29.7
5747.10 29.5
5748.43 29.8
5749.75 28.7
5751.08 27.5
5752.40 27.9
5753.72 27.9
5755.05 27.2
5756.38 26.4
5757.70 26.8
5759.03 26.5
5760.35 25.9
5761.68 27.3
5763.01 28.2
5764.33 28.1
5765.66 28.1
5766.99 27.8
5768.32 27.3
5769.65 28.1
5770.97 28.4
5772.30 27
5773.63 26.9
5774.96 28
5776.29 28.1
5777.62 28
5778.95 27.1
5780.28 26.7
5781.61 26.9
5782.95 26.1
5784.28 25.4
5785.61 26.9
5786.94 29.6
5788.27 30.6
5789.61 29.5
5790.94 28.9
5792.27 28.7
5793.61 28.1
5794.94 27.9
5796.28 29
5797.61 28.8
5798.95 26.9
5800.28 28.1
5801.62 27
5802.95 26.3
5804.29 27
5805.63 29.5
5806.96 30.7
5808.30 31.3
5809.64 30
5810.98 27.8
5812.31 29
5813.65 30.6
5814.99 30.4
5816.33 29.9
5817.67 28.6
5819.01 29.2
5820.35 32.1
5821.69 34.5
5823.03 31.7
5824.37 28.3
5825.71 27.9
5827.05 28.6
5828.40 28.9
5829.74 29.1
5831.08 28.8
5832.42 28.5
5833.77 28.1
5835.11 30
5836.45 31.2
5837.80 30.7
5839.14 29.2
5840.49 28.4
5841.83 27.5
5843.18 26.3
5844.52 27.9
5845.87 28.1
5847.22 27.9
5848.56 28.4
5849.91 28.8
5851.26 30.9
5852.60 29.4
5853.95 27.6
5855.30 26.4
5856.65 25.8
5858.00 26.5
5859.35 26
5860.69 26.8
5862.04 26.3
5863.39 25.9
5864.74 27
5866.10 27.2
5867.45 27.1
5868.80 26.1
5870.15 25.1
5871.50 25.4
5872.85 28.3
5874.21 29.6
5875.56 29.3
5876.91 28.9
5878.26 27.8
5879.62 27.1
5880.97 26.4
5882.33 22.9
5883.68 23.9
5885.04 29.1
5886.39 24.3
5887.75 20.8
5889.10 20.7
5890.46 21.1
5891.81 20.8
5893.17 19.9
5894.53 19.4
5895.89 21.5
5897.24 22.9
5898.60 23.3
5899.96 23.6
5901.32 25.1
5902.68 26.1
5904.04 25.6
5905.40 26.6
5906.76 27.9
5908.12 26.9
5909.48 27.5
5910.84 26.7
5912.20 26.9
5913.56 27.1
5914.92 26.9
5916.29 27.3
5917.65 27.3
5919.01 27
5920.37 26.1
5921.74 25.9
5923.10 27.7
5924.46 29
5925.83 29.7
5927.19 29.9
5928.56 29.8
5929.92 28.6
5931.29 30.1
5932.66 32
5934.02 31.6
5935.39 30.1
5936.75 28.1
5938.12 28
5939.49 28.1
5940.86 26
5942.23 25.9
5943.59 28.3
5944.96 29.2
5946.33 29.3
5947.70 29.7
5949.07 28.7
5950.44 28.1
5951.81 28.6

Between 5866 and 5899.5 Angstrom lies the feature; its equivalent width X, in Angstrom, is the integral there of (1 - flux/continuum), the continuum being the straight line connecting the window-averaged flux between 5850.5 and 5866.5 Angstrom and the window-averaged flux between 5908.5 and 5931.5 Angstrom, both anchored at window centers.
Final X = 3.3 Angstrom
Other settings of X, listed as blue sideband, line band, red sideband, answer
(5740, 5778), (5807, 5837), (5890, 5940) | -2.4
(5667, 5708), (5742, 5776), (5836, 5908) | -0.9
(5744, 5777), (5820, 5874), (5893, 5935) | -1.8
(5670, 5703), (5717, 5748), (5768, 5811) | -1.8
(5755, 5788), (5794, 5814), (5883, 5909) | -1.7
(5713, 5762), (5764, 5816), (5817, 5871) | 0.8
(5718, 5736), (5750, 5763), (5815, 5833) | 1.1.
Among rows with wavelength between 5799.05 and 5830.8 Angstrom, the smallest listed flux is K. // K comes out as 26.3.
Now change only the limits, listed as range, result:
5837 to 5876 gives 25.1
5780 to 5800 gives 25.4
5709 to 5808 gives 24.9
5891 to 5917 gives 19.4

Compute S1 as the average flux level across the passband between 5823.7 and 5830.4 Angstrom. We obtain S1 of 28.5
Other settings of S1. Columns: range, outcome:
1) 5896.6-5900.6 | 23.2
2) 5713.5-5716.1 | 28.3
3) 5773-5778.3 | 27.8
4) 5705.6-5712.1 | 25.7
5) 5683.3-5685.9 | 27.7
